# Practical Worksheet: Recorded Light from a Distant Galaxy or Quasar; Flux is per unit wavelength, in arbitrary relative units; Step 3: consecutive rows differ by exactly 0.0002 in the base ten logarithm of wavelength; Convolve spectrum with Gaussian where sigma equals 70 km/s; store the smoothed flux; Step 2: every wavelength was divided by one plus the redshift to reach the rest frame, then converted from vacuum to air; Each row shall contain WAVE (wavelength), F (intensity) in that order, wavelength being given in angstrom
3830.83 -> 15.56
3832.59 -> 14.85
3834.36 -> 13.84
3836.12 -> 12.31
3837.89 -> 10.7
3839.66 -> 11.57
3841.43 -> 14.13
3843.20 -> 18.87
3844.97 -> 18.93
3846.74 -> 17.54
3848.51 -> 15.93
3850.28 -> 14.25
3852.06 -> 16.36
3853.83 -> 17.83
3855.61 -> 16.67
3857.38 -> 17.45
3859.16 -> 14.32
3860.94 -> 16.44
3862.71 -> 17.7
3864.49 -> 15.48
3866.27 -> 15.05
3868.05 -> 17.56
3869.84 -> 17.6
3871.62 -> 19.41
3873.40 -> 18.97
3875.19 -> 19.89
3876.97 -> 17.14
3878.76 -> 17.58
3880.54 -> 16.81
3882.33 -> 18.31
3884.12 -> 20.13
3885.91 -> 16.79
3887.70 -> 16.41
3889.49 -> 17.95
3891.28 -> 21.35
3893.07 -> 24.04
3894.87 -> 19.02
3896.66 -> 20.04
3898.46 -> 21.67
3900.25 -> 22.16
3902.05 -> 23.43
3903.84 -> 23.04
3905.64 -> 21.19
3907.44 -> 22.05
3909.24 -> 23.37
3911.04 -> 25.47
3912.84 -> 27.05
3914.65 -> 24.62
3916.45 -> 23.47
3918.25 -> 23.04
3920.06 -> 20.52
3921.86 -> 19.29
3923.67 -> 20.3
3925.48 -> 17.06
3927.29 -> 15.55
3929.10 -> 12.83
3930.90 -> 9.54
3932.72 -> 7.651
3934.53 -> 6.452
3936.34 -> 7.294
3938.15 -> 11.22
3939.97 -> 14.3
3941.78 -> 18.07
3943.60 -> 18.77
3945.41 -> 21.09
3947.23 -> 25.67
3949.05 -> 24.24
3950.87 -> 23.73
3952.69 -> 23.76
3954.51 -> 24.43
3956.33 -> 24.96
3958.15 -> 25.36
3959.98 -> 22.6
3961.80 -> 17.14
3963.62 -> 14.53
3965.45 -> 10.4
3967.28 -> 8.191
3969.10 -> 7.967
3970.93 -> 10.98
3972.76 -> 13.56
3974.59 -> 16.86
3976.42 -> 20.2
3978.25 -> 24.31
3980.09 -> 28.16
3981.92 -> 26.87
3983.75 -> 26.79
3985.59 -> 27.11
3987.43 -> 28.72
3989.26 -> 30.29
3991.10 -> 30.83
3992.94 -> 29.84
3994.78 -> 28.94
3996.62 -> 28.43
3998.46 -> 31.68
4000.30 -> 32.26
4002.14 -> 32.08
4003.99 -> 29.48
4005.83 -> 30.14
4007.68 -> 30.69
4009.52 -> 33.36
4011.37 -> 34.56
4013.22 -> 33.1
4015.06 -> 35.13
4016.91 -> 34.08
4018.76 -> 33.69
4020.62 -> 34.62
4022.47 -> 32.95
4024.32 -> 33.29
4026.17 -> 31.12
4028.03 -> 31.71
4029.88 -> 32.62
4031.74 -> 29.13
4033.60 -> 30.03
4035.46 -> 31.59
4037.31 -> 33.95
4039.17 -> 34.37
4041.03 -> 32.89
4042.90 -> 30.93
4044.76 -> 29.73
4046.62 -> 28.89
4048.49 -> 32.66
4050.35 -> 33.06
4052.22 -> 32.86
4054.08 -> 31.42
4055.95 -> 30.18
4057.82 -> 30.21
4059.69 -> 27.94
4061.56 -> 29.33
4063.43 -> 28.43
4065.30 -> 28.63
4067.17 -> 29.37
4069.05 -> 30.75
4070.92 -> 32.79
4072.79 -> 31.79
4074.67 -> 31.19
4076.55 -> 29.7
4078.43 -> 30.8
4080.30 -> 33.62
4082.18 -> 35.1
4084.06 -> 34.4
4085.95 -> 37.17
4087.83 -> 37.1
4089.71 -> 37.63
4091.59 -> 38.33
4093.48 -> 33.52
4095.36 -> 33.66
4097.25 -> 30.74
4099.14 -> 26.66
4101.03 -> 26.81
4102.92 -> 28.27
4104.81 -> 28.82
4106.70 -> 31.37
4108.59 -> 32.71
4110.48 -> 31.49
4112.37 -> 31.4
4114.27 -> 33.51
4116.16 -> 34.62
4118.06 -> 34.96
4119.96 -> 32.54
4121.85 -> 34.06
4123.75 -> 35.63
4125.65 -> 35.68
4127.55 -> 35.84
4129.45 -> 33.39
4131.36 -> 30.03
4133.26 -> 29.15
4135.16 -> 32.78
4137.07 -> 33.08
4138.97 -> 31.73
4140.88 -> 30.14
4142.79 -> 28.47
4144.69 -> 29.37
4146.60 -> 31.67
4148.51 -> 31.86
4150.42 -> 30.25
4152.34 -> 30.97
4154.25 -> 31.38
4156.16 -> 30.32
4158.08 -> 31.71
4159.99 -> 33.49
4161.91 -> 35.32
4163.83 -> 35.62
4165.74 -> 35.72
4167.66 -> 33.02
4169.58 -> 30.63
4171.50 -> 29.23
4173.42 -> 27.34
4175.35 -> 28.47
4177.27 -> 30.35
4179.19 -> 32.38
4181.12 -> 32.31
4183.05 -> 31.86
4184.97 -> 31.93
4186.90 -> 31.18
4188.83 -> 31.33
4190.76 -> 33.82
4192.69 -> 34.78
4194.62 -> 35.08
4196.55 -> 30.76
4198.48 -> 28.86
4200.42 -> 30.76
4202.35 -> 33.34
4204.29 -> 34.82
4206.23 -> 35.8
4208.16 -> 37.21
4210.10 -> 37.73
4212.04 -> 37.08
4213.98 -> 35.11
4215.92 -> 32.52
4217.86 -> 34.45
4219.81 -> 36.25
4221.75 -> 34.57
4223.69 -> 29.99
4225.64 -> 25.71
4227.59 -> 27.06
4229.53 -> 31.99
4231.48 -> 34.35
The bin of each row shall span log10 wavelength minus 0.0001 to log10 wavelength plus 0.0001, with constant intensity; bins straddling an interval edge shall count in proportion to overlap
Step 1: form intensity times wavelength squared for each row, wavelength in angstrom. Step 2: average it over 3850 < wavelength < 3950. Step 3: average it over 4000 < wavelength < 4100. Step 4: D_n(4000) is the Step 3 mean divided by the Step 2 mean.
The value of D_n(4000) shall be 1.88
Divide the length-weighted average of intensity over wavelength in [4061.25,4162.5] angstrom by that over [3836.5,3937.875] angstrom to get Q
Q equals 1.80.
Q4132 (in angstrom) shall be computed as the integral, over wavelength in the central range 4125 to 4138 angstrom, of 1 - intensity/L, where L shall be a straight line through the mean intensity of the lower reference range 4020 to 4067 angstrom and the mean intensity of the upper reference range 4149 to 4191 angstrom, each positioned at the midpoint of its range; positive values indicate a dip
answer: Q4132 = -0.50 angstrom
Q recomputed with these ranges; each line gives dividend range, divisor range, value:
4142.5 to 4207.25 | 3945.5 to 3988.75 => 1.53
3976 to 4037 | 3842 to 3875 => 1.80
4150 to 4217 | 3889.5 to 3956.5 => 1.66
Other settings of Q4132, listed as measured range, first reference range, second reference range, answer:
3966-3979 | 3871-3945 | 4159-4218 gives 4.5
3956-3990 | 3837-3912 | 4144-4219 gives 4.2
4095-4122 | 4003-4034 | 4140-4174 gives 0.4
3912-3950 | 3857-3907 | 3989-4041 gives 9.7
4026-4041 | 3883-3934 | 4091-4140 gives -2.5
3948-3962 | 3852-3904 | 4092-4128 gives -0.3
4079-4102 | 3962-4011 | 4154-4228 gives -4.1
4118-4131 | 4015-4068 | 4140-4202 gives -1.2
